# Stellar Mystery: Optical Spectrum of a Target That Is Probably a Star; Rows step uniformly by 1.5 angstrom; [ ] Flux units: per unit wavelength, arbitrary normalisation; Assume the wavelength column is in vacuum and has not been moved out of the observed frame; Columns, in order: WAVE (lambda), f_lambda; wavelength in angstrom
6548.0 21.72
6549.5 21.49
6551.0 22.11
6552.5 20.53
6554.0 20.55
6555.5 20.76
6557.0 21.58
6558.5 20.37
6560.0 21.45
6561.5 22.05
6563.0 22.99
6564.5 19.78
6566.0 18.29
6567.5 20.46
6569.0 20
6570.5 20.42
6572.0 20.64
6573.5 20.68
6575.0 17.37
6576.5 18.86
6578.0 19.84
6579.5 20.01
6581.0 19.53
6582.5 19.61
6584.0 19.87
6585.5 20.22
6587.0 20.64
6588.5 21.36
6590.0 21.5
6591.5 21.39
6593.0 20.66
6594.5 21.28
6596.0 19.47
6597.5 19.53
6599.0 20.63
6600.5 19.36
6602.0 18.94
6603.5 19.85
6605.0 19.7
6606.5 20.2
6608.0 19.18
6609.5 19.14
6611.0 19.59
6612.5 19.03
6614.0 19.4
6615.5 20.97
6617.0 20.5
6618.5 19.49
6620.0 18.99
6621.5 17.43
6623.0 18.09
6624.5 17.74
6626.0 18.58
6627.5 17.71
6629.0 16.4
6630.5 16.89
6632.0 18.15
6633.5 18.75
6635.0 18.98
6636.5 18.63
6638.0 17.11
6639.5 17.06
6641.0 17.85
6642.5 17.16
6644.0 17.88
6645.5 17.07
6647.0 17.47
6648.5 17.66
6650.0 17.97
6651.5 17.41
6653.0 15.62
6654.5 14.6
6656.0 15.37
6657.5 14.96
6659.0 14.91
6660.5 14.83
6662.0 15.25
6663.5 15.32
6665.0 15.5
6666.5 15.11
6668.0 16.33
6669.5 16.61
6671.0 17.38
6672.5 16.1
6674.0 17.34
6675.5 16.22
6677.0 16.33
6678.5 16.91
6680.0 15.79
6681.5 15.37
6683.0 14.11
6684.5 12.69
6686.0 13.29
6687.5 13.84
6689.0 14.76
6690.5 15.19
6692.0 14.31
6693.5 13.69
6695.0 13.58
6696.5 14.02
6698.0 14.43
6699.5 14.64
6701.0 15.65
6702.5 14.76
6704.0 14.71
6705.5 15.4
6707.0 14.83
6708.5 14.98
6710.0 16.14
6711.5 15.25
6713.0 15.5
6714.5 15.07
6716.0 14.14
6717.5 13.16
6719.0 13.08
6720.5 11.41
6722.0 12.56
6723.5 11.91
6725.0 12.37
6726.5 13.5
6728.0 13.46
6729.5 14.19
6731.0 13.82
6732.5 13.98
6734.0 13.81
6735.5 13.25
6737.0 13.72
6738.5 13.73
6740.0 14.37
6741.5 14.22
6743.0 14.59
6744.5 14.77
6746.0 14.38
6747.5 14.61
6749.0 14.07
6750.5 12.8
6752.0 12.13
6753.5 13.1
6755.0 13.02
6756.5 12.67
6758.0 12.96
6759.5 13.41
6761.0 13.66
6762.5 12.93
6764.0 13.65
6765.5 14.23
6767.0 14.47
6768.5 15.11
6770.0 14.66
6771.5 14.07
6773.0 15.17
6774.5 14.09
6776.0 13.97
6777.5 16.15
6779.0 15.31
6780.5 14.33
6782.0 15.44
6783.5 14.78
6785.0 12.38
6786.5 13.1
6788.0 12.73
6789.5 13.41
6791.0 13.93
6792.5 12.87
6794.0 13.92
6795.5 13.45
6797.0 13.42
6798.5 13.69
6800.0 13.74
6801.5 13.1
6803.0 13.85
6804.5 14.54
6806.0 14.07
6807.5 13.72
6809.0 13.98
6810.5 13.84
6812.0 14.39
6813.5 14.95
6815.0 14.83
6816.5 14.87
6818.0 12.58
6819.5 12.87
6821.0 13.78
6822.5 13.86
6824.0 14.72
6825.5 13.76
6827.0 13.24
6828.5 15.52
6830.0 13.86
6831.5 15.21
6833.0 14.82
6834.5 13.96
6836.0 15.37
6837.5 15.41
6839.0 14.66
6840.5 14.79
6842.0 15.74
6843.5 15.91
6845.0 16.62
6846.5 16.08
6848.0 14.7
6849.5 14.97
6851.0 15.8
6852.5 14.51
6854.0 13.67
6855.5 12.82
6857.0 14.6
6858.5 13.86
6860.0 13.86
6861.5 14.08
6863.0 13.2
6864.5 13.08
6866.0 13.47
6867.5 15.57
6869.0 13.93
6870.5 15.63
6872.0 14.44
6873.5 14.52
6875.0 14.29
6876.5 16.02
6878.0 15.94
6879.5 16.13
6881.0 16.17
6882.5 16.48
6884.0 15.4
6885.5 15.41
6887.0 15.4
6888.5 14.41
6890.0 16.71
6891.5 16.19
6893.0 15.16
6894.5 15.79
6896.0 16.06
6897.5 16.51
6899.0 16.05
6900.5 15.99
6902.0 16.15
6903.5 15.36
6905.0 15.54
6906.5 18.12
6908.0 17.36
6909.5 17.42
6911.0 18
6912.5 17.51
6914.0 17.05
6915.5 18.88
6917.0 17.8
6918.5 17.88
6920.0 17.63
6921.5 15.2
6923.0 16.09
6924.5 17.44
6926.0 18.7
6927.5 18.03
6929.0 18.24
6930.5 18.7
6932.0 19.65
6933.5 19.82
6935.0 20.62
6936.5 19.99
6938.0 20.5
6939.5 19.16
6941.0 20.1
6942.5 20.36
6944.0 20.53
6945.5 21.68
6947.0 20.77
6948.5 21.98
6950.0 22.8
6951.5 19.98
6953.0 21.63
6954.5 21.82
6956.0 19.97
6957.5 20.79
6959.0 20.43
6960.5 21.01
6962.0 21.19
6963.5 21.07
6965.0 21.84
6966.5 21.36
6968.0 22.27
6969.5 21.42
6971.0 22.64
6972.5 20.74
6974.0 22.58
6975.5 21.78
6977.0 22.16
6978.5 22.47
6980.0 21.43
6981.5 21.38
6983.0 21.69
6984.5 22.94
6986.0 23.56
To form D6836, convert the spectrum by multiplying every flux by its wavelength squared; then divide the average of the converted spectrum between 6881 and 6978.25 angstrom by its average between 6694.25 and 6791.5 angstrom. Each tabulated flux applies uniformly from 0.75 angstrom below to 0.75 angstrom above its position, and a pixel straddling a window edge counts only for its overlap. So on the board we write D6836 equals 1.42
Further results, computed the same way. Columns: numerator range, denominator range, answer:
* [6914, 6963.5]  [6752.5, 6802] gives 1.49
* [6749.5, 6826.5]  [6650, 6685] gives 0.91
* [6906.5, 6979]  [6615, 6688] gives 1.30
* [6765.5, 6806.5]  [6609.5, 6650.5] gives 0.81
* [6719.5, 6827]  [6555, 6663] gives 0.77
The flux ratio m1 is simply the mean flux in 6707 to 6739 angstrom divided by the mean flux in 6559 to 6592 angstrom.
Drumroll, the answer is 0.68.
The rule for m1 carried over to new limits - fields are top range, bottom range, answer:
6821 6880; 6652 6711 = 0.97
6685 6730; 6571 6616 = 0.71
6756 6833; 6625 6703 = 0.87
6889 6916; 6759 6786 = 1.16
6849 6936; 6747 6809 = 1.17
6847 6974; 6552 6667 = 0.93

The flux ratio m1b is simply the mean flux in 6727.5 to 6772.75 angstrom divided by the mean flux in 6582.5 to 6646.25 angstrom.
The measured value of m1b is 0.7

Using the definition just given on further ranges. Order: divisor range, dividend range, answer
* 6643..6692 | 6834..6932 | 1.00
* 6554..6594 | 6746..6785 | 0.69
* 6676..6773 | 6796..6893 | 1.04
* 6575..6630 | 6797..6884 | 0.74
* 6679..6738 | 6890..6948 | 1.27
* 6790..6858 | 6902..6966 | 1.34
